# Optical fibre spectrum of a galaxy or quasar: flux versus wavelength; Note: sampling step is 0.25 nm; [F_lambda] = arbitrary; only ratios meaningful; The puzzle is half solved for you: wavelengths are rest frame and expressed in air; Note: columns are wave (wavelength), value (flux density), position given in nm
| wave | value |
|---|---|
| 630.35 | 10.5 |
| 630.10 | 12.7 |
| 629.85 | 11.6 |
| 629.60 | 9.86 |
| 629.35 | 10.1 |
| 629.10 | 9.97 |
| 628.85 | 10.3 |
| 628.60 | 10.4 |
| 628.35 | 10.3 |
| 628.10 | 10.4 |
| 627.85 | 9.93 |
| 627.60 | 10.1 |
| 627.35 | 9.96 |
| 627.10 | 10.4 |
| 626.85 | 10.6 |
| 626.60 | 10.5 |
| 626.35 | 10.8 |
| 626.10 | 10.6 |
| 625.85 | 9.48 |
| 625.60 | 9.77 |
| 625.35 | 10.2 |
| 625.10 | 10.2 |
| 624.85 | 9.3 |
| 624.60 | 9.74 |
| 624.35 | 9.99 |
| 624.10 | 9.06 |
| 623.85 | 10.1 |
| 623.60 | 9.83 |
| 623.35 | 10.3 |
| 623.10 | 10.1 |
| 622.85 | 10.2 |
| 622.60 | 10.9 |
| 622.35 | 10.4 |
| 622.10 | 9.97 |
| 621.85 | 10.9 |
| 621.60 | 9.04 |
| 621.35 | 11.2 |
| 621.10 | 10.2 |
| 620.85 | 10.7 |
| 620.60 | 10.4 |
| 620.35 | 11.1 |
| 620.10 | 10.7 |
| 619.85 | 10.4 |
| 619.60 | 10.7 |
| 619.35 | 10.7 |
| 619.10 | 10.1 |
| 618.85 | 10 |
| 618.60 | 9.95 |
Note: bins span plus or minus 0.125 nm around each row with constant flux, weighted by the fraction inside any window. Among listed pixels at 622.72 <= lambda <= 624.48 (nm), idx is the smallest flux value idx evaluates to 9.06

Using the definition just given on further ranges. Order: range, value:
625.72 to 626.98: 9.48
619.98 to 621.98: 9.04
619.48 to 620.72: 10.4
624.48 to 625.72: 9.3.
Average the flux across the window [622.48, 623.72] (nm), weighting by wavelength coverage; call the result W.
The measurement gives 10.3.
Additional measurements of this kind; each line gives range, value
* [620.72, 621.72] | 10.3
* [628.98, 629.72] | 9.98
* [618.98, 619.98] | 10.5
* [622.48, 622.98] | 10.5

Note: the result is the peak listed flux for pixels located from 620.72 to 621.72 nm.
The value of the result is 11.2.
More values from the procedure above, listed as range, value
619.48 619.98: 10.7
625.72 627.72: 10.8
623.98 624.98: 9.99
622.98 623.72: 10.3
